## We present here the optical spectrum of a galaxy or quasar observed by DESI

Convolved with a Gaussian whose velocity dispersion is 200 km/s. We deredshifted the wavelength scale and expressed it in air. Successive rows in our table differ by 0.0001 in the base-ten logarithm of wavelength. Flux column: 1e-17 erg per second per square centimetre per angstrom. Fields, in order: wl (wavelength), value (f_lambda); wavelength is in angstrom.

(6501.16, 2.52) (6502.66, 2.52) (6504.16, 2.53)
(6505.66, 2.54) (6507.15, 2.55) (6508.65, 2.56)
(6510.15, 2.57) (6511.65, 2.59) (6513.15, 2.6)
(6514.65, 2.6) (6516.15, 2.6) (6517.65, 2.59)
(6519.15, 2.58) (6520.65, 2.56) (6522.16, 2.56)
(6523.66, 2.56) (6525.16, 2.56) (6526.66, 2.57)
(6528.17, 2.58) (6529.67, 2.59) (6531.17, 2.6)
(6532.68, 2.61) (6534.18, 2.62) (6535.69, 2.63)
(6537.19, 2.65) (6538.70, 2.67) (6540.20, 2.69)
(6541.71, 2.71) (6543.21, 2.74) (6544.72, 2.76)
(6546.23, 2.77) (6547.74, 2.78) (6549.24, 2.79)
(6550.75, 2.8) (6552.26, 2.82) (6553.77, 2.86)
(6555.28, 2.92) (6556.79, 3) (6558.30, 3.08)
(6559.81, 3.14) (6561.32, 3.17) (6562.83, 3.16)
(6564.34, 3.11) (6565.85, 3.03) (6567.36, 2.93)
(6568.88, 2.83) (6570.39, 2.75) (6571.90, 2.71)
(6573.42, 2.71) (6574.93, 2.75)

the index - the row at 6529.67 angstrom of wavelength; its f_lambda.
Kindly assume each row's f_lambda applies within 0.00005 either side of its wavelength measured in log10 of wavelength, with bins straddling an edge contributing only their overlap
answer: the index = 2.59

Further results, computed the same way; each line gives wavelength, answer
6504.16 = 2.53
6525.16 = 2.56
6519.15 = 2.58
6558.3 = 3.08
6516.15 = 2.6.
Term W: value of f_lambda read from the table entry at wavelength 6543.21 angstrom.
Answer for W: 2.74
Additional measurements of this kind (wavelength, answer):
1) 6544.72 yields 2.76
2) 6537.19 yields 2.65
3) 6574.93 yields 2.75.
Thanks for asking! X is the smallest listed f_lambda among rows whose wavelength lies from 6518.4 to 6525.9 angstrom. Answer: 2.56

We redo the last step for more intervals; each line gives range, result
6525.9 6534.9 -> 2.57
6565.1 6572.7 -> 2.71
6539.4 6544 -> 2.69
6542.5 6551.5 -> 2.74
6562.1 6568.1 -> 2.93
